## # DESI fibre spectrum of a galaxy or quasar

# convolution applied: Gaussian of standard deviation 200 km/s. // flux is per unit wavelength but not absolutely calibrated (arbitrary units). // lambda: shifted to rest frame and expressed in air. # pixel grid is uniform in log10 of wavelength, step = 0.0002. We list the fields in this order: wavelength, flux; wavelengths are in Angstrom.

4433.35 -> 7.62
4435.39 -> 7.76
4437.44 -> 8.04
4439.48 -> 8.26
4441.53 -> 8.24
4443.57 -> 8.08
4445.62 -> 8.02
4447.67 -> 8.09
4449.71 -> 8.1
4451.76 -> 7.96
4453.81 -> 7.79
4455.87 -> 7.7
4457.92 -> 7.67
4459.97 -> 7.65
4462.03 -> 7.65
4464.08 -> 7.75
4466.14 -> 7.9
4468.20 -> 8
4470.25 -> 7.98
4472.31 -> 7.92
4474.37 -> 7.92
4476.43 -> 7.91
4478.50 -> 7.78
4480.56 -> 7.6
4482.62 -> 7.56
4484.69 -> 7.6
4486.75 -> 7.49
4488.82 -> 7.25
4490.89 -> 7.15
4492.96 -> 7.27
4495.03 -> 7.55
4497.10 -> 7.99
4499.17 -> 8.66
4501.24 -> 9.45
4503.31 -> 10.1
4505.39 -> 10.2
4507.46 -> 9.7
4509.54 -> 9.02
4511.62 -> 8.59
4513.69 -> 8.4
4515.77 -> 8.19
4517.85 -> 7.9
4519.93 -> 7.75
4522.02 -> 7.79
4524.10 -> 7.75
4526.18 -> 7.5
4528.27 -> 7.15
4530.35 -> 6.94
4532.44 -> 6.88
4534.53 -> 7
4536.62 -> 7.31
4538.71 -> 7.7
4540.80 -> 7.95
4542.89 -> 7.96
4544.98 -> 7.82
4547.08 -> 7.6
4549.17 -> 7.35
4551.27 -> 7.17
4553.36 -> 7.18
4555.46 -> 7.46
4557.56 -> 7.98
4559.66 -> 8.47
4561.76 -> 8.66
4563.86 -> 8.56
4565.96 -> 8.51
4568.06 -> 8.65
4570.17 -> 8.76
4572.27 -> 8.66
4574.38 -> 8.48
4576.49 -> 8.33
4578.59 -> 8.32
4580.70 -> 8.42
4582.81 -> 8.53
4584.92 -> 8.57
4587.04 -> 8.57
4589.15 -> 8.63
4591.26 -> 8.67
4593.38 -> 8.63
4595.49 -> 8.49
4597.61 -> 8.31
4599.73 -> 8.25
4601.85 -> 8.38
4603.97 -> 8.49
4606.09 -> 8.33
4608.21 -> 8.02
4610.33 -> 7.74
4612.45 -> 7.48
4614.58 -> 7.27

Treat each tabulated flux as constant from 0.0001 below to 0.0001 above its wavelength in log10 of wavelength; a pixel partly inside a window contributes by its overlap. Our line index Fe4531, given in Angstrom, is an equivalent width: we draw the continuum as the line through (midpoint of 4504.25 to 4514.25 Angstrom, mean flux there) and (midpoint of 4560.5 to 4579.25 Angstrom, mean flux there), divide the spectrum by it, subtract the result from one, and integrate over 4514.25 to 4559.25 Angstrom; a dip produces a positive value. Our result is 6.9 Angstrom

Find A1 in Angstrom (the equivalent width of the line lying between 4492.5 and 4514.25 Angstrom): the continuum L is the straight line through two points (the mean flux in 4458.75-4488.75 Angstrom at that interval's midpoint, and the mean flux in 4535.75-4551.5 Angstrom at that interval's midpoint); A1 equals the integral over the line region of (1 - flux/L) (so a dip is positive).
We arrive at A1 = -3.3 Angstrom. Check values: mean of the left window 7.75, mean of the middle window 8.87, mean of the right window 7.63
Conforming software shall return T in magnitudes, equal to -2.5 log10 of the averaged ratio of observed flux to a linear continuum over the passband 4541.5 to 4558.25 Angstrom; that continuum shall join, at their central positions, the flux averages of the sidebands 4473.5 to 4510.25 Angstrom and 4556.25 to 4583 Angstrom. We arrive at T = 0.12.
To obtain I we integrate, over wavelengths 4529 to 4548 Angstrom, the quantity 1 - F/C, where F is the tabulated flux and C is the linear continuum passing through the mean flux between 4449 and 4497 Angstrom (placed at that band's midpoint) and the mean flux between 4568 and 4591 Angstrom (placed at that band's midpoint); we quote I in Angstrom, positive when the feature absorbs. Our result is 1.8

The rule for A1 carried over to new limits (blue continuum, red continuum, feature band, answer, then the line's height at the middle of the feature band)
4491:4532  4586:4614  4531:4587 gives 1.8 Angstrom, 8.28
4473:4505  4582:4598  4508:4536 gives 1.3 Angstrom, 8.18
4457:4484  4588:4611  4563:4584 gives -0.7 Angstrom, 8.25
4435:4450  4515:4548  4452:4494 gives 1.2 Angstrom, 7.91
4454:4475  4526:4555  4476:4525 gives -3.8 Angstrom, 7.61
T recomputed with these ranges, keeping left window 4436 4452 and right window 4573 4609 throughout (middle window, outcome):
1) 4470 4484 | 0.05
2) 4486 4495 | 0.13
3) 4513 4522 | 0.03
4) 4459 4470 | 0.05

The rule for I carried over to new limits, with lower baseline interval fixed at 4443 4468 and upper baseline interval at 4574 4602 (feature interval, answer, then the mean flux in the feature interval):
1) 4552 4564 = 0.5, 7.99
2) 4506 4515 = -0.9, 8.97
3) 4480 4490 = 0.6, 7.49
